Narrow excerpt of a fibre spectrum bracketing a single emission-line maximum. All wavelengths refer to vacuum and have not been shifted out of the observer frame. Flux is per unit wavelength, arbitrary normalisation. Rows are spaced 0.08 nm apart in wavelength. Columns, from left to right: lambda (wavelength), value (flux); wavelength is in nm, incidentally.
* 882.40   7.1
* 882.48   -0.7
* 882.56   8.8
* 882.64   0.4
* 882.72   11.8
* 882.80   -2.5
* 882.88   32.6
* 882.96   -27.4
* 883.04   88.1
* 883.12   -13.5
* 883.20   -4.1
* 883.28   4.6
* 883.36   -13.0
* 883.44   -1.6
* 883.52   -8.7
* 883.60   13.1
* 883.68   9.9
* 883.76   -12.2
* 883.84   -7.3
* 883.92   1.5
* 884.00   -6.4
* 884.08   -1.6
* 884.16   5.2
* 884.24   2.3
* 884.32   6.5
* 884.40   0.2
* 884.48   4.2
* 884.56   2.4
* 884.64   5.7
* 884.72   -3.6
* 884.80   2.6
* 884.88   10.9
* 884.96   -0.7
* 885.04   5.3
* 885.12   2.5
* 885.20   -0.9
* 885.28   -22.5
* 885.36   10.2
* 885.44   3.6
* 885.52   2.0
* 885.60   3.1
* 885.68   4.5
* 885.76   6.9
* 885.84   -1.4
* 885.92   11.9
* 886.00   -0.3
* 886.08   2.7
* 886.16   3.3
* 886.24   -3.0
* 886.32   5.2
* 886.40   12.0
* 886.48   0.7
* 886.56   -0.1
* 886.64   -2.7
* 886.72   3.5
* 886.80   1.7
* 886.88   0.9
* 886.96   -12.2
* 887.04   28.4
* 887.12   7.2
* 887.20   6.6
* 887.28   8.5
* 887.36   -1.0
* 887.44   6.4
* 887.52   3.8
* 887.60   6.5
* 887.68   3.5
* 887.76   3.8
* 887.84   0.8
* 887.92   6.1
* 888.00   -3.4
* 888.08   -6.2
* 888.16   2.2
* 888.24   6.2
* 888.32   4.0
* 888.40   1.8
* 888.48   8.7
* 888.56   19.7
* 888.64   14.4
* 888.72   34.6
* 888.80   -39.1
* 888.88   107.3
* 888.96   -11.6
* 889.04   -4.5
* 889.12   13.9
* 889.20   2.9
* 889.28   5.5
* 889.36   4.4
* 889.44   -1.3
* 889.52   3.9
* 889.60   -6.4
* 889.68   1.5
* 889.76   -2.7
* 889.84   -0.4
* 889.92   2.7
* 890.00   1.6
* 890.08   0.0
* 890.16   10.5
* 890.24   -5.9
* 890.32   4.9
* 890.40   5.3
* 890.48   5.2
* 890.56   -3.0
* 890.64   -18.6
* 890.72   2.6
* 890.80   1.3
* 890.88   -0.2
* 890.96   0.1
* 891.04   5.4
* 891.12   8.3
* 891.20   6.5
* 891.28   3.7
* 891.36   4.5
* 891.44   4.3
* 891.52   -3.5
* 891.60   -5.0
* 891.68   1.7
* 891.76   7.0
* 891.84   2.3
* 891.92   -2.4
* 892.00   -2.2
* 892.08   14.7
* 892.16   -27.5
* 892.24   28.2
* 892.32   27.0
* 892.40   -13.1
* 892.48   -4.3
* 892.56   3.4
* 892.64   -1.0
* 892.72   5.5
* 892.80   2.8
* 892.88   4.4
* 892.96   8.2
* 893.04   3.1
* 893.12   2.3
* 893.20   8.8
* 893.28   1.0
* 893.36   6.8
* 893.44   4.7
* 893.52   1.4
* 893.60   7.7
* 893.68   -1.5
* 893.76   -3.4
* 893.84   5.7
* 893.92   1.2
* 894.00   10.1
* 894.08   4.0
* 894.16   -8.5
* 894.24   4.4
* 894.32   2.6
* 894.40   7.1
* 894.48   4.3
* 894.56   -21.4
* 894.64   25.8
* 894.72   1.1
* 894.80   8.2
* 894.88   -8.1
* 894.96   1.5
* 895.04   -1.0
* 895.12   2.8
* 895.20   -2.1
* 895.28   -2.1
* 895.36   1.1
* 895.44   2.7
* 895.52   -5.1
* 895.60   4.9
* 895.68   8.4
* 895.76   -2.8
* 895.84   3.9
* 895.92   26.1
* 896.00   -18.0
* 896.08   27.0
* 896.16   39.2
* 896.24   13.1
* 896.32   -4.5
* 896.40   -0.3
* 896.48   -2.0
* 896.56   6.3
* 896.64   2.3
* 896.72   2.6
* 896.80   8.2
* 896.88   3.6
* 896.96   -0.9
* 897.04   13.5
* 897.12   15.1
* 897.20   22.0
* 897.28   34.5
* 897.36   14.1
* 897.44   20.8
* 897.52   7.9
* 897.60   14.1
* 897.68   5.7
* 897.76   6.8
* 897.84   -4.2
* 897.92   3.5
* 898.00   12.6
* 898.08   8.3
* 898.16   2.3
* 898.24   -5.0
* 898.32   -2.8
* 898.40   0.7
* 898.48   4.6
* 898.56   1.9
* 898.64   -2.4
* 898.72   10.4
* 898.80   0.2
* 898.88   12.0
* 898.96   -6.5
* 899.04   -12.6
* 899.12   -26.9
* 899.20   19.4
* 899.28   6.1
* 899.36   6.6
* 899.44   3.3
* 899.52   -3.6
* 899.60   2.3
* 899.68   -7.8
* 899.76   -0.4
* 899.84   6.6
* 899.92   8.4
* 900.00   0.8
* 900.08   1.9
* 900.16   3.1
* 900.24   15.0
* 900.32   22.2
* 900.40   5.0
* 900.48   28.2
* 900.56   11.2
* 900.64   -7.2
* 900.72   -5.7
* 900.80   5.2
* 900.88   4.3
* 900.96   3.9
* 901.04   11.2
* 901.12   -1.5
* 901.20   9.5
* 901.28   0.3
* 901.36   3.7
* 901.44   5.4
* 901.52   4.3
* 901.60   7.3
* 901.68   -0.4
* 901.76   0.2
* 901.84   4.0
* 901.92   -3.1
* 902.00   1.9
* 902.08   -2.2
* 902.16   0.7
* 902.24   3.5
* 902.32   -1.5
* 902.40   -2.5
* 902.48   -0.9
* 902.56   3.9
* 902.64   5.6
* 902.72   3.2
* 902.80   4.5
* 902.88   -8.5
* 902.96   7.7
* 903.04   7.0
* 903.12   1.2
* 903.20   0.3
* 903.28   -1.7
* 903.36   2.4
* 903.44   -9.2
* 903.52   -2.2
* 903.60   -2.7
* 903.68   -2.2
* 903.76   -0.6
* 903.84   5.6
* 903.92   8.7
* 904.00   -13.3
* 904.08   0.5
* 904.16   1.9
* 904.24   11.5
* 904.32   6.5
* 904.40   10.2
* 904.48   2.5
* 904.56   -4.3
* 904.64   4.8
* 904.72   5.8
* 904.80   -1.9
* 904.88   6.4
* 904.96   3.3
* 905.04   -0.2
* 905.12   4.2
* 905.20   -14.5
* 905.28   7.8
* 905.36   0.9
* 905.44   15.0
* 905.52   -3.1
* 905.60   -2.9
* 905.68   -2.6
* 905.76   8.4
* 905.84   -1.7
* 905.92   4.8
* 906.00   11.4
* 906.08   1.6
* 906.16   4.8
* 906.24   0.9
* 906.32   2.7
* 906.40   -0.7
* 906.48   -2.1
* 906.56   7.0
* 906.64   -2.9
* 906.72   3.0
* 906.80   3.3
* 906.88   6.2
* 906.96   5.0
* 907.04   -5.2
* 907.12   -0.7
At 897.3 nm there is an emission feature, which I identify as [O III]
